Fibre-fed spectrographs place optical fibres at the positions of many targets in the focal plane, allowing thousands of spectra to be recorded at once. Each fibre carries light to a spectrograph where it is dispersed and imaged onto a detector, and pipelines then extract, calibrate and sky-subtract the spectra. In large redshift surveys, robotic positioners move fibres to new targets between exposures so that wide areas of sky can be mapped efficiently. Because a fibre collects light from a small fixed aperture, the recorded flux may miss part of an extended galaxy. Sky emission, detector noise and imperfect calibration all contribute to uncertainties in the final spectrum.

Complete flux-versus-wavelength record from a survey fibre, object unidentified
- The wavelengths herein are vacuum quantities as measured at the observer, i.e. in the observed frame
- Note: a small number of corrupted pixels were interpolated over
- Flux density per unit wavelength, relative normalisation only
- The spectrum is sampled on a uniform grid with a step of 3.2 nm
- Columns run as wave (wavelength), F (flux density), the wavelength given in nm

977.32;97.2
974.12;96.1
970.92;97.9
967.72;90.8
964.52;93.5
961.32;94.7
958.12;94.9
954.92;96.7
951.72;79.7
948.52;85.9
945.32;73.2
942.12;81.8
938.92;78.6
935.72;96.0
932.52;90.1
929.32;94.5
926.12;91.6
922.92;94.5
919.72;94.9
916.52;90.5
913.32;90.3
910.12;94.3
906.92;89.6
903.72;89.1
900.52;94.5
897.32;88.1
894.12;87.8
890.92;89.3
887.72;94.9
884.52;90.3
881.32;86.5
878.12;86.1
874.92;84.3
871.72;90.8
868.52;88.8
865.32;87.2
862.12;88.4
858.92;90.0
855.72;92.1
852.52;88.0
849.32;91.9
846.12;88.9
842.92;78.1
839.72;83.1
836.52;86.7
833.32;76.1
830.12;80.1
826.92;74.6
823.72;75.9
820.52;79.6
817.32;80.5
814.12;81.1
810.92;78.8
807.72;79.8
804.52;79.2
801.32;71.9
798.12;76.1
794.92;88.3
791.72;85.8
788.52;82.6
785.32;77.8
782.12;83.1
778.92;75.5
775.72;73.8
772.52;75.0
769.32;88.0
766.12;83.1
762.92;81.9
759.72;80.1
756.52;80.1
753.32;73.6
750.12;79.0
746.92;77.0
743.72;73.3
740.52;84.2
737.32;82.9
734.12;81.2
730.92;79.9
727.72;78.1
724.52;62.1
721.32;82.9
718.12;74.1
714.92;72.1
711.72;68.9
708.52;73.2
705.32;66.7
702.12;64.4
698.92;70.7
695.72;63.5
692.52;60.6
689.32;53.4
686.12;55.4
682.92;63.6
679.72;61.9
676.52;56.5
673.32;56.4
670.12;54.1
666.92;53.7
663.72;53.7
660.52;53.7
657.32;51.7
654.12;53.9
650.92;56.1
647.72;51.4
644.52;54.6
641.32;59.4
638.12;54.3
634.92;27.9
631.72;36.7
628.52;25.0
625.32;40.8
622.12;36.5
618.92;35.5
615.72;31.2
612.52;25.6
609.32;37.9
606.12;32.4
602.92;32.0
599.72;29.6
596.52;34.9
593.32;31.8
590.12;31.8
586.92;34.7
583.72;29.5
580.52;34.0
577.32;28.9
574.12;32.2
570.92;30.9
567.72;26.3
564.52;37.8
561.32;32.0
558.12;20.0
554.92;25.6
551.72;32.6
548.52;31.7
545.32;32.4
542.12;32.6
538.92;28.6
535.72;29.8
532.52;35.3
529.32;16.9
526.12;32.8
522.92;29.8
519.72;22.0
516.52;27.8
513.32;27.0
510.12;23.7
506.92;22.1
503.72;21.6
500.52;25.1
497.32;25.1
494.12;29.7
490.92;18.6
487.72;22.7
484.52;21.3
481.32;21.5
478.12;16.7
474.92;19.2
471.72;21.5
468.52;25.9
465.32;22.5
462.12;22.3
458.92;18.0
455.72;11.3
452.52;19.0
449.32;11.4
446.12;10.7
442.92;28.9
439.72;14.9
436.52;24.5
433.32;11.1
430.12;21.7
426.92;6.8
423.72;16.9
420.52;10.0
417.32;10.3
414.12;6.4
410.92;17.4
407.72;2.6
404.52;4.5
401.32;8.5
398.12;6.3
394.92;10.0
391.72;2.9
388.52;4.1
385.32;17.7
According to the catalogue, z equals 0.599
